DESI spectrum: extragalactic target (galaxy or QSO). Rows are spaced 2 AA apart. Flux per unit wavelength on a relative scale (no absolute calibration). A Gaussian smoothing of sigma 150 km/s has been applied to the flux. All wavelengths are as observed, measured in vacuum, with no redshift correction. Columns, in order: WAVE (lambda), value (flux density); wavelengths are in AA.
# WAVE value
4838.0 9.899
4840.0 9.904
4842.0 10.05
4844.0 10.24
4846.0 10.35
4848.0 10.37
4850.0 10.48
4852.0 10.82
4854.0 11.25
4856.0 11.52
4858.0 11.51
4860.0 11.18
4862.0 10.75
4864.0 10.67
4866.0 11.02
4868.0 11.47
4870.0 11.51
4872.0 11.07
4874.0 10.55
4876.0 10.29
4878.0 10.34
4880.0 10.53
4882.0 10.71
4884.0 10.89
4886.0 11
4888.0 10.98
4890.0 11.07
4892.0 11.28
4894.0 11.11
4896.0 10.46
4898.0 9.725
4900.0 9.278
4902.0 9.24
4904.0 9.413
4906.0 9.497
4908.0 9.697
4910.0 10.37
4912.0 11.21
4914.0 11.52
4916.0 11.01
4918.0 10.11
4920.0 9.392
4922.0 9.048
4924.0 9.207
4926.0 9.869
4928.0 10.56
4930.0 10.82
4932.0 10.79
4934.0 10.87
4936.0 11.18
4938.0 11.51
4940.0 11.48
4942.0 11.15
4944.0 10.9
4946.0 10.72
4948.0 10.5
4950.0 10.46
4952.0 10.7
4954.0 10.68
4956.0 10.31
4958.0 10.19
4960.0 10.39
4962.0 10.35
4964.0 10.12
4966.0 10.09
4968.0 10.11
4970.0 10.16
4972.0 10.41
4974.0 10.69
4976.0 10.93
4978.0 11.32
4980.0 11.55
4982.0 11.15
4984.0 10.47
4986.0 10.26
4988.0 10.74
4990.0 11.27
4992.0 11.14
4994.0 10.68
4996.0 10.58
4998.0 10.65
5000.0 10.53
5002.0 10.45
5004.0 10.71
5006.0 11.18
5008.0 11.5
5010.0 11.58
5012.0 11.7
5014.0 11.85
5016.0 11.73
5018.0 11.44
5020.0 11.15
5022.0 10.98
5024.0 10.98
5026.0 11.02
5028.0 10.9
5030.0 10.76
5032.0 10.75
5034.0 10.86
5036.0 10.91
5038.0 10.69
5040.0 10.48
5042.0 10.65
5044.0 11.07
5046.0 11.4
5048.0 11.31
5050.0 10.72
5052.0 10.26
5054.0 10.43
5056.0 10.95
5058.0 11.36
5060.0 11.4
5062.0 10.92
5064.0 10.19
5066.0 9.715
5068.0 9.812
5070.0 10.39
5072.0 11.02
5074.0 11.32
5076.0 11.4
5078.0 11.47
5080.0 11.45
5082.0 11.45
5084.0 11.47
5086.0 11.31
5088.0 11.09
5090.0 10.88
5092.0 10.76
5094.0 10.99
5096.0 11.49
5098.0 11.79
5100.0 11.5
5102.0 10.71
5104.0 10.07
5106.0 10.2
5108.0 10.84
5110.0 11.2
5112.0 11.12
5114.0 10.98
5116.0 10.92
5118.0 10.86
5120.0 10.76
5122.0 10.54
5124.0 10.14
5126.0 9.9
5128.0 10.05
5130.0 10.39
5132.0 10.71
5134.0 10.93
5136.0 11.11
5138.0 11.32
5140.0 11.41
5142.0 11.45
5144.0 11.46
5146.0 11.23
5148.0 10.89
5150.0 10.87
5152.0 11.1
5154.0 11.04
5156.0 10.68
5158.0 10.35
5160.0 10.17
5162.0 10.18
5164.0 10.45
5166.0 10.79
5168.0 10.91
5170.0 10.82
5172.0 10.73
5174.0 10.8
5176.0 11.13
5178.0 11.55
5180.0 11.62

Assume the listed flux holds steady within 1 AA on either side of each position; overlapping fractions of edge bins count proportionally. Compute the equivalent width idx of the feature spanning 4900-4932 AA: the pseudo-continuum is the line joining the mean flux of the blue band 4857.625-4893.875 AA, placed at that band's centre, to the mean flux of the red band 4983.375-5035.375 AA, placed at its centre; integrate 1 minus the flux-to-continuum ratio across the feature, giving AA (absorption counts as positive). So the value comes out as 2.6 AA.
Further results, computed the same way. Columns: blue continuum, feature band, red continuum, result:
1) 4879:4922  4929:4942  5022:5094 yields -0.8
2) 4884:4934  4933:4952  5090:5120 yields -1.0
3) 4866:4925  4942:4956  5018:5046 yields -0.1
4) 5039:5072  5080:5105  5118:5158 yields -0.9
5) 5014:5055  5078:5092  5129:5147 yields -0.3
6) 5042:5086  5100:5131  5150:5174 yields 0.5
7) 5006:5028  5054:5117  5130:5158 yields 1.3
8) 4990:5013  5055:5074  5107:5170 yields 0.4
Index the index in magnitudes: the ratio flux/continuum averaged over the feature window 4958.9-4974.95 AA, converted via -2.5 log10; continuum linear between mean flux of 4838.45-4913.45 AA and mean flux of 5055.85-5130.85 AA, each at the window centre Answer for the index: 0.043 mag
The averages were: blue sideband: 10.6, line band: 10.3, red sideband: 10.9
